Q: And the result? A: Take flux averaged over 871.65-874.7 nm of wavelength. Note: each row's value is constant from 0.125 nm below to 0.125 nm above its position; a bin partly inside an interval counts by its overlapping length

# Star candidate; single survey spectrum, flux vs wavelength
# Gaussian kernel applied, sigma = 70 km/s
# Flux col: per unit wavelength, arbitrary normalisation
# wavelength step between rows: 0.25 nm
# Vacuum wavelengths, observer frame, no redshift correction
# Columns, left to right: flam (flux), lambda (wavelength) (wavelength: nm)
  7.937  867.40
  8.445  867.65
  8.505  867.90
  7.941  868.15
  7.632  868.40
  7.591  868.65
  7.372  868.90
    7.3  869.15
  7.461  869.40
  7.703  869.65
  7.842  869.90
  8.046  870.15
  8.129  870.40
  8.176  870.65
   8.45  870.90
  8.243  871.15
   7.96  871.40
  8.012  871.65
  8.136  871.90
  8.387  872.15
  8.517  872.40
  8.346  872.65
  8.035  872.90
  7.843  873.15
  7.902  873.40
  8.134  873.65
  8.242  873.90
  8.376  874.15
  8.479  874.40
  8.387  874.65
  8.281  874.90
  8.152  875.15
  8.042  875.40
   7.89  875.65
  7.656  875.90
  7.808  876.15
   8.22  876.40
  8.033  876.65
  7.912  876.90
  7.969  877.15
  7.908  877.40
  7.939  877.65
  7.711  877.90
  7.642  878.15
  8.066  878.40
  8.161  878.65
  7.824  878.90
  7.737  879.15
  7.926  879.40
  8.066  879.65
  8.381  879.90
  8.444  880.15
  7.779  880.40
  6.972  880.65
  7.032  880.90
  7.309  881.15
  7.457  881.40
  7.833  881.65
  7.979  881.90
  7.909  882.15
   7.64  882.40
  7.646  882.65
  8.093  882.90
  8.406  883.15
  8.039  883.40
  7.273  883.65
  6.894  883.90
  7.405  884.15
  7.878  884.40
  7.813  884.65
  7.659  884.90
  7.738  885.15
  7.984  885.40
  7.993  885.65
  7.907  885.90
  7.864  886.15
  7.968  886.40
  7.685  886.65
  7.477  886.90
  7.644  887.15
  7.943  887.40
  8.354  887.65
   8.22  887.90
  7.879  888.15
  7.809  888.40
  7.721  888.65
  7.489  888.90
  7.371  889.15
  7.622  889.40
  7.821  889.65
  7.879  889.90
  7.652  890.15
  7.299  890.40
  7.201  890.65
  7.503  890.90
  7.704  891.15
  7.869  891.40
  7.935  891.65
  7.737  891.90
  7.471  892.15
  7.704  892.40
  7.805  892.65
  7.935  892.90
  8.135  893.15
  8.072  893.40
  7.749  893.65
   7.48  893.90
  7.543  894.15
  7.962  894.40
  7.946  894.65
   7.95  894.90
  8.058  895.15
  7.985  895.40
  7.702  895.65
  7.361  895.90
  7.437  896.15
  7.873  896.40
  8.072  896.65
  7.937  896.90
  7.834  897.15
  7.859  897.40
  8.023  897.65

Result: 8.22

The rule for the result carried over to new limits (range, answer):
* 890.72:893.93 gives 7.78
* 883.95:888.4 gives 7.83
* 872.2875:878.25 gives 8.06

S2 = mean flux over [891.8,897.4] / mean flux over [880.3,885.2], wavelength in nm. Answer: 1.0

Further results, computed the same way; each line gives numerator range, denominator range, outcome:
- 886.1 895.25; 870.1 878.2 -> 0.96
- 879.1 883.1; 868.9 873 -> 0.97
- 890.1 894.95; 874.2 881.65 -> 0.98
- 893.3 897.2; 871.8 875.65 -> 0.95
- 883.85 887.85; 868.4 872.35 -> 0.98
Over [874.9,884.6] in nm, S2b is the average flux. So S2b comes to 7.82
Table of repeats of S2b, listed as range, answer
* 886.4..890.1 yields 7.78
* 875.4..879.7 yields 7.91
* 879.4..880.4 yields 8.19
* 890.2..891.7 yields 7.57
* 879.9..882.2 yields 7.67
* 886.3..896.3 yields 7.75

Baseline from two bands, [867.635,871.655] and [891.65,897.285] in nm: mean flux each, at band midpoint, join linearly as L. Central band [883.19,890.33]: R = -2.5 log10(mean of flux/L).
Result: 0.01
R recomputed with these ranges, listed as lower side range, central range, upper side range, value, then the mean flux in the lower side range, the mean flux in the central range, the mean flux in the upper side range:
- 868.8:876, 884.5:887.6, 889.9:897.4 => 0.006 mag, 8.06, 7.82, 7.76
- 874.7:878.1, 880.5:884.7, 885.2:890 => 0.037 mag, 7.97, 7.62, 7.82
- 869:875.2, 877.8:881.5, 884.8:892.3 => 0.023 mag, 8.1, 7.77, 7.75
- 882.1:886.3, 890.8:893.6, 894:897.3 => -0.001 mag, 7.77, 7.81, 7.82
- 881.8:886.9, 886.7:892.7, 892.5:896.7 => 0.013 mag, 7.78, 7.71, 7.82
